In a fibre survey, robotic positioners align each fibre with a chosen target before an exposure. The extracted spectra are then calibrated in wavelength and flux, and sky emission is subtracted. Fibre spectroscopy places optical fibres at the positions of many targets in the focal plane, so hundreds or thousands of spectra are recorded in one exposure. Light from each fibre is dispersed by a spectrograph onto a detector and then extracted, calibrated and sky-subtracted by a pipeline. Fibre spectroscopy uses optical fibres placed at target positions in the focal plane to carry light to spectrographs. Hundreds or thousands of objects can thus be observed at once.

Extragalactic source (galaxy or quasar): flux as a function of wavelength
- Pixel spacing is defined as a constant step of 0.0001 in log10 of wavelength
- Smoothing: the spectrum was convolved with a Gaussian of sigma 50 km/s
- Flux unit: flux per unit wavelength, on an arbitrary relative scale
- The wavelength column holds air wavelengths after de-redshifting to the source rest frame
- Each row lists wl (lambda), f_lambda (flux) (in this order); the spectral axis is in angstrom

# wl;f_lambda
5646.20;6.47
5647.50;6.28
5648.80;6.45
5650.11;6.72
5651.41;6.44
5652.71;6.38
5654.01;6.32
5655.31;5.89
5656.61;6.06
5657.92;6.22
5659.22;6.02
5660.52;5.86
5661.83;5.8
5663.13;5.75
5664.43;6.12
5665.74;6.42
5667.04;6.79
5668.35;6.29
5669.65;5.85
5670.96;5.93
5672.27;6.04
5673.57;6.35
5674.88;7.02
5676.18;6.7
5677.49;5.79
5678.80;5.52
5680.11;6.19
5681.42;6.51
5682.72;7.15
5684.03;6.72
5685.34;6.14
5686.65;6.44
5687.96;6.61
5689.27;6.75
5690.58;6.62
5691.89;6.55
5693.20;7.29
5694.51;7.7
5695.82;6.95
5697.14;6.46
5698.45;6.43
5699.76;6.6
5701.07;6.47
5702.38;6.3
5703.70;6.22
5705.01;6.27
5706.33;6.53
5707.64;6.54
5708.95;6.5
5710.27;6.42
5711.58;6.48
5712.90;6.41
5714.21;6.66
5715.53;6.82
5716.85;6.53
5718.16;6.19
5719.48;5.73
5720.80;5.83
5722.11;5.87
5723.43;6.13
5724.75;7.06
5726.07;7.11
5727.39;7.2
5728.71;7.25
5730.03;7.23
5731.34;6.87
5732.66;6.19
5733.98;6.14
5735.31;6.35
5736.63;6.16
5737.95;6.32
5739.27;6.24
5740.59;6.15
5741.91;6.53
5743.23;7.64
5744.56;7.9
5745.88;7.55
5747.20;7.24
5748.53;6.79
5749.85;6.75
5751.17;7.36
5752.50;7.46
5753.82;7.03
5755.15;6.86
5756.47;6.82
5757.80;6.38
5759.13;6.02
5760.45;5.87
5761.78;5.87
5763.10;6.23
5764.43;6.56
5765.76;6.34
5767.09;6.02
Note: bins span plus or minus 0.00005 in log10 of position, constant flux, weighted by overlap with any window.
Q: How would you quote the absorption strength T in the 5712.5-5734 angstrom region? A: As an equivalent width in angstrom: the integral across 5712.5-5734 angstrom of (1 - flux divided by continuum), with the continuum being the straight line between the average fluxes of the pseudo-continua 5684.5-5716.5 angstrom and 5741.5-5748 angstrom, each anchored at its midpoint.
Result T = 1.4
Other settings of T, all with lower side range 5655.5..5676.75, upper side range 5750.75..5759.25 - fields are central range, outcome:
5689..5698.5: -0.7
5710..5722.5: 0.5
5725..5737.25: -0.1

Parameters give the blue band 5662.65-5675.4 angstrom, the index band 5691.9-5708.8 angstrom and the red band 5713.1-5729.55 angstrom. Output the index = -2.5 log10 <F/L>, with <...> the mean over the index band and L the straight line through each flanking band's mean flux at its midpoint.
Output -0.04 mag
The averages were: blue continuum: 6.25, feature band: 6.64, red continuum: 6.53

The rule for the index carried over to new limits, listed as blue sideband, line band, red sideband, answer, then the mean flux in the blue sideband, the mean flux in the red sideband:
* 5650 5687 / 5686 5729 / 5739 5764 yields -0.012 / 6.25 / 6.78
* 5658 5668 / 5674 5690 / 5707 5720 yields -0.038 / 6.12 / 6.44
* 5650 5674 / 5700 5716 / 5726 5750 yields 0.015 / 6.16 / 6.82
